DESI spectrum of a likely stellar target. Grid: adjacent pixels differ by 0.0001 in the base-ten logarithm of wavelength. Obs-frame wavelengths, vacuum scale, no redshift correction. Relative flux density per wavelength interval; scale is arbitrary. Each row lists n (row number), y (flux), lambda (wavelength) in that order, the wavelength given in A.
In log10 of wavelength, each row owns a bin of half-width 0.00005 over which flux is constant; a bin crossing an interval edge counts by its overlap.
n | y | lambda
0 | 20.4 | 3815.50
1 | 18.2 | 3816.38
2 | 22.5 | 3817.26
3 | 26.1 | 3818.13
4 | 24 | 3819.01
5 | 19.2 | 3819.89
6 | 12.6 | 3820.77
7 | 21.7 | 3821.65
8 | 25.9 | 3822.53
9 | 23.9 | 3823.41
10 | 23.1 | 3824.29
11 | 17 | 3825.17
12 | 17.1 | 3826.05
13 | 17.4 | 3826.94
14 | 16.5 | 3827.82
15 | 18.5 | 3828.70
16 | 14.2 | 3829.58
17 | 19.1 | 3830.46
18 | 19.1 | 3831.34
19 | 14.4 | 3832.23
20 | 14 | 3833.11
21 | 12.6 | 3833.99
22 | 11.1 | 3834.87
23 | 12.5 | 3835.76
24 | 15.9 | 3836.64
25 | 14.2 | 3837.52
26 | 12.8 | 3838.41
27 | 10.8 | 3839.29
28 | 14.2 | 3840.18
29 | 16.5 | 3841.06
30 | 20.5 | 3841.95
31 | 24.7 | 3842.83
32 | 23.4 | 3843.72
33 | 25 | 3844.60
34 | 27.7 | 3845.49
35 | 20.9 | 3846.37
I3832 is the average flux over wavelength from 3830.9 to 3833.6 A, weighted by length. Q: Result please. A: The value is 15.8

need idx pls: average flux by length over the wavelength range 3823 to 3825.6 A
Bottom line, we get 21.3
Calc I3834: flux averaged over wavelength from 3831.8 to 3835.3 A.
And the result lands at 13.1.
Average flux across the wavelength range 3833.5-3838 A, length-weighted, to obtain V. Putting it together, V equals 13.3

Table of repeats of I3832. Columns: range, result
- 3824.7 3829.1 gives 17.3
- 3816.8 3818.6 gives 24.3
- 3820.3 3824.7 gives 21.4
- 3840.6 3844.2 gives 21.3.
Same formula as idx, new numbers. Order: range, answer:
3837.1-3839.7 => 12.6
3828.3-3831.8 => 17.7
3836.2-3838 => 15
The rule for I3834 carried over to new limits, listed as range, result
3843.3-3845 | 24.3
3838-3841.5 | 13.6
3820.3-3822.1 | 17.2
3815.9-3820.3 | 22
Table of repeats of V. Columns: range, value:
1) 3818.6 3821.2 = 18.6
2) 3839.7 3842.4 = 17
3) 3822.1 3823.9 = 24.9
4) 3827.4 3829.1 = 17.5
